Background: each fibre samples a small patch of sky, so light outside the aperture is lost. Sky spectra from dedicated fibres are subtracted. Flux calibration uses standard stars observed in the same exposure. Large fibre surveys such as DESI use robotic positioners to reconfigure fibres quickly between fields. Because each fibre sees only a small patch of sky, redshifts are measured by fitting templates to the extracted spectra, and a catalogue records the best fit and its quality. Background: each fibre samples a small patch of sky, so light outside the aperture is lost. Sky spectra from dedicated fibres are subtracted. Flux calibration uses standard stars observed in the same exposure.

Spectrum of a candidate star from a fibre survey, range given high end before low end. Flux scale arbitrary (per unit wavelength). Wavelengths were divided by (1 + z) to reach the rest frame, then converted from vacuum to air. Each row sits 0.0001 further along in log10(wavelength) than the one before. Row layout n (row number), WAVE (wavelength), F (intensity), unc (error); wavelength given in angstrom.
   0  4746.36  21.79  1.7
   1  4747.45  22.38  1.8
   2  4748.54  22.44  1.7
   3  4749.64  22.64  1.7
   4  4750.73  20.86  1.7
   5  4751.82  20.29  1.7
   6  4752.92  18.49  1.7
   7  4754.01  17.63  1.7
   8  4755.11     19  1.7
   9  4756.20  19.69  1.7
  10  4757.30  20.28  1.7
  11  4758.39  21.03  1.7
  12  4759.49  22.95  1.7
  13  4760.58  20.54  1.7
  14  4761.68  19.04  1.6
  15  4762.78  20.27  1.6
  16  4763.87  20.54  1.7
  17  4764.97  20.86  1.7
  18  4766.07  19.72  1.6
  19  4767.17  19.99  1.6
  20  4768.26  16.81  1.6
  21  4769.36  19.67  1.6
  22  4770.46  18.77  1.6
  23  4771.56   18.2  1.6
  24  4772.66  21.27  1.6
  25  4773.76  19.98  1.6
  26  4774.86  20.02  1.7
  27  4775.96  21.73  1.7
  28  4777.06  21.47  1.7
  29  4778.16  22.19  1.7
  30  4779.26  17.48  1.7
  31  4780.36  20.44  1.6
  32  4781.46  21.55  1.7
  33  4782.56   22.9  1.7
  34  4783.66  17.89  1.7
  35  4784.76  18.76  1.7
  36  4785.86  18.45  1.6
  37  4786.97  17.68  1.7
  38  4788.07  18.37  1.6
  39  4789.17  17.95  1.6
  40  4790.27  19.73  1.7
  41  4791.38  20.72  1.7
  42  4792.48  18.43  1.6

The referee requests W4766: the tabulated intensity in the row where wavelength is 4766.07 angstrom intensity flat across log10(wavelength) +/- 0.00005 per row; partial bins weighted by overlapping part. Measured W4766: 19.72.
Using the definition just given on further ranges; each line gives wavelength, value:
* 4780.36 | 20.44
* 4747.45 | 22.38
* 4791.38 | 20.72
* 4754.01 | 17.63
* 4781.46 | 21.55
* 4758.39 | 21.03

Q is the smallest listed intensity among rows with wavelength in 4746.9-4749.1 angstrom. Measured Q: 22.38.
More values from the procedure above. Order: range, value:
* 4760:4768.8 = 16.81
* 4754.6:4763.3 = 19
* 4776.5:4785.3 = 17.48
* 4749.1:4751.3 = 20.86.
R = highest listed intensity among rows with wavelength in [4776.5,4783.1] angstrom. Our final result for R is 22.9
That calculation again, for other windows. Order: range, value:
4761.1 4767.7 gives 20.86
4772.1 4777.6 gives 21.73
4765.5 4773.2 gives 21.27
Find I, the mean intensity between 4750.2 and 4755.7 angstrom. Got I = 19.3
